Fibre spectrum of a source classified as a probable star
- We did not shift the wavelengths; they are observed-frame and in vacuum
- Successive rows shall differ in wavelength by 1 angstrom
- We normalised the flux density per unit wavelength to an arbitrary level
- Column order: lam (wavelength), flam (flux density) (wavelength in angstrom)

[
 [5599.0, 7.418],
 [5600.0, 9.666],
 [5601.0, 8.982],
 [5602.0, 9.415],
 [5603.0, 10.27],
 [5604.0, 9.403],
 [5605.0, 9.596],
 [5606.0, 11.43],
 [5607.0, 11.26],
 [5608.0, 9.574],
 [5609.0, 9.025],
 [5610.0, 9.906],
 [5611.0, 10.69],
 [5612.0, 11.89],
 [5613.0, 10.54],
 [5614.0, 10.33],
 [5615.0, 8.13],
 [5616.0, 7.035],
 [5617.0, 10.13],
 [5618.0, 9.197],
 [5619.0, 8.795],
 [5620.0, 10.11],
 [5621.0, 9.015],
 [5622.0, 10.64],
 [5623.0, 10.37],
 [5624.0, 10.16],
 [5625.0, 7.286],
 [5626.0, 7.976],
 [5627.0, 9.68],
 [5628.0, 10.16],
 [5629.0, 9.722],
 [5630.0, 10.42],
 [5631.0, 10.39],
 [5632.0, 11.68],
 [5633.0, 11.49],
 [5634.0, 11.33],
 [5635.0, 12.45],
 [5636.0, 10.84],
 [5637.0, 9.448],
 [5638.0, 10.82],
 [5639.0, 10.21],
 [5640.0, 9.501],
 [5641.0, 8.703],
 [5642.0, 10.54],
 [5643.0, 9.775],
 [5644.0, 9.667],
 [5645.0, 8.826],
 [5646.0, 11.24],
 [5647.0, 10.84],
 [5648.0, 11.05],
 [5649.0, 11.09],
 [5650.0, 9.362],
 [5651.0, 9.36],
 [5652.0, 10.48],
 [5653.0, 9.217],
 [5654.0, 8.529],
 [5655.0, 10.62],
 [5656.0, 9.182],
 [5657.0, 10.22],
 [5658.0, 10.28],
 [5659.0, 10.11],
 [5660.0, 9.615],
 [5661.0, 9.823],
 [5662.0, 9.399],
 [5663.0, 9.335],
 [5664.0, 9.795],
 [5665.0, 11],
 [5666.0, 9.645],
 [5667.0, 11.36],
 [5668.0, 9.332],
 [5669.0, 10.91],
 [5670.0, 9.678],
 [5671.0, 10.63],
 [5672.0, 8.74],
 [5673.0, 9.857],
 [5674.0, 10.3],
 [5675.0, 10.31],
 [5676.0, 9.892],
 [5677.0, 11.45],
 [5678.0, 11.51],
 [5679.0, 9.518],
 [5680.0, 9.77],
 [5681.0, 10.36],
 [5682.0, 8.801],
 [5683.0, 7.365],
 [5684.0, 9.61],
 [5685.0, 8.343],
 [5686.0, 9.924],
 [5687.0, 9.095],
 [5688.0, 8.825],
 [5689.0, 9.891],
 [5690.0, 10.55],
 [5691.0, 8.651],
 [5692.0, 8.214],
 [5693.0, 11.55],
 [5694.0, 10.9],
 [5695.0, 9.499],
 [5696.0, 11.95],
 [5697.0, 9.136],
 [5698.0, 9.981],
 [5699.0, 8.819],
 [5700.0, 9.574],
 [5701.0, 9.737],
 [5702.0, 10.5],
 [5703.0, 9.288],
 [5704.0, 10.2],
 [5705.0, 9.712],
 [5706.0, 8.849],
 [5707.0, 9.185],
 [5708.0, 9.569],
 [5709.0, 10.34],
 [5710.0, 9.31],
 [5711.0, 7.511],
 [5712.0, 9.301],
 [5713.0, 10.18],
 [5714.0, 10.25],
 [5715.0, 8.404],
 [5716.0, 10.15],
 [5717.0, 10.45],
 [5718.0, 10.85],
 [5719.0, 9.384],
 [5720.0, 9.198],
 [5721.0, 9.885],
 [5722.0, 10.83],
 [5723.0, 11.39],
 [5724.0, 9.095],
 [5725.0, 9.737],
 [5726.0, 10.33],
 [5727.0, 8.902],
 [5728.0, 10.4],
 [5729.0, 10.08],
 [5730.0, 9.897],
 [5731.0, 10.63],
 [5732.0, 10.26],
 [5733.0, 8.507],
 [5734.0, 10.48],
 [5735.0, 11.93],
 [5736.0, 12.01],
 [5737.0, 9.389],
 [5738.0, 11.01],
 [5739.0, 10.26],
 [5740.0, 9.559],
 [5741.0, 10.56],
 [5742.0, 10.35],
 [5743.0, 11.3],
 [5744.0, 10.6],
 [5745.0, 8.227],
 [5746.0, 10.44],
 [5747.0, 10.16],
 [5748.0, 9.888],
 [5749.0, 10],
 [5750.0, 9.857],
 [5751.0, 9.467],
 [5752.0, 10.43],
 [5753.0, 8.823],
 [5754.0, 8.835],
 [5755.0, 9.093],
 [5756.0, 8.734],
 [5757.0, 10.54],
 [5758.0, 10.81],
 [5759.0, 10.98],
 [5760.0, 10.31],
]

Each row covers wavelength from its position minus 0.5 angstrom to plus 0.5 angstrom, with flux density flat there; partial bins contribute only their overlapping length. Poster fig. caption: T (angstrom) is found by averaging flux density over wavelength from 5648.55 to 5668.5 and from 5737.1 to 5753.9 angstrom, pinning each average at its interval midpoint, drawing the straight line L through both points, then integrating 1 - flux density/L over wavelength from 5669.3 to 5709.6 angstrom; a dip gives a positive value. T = 0.70 angstrom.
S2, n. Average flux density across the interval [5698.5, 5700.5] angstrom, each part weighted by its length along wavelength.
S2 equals 9.2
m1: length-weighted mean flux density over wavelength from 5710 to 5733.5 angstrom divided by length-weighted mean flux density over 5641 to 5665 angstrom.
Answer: 0.99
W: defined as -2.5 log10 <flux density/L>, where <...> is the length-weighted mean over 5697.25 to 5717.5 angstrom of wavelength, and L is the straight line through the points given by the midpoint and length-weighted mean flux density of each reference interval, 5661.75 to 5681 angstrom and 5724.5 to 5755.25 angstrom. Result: 0.059 mag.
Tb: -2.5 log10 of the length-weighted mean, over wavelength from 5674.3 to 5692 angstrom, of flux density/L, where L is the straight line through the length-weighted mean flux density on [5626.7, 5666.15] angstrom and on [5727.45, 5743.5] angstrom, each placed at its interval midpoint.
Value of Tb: 0.07 mag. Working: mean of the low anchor 10.2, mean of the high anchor 10.4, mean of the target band 9.61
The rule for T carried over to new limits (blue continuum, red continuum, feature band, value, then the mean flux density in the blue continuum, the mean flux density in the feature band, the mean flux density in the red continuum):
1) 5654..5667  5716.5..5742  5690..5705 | 0.3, 9.92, 9.88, 10.2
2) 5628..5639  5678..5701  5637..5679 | 0.9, 10.8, 10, 9.61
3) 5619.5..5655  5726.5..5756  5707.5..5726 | 0.5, 10.1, 9.78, 10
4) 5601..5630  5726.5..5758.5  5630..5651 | -1.4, 9.7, 10.4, 10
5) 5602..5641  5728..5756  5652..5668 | 0.2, 10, 9.88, 10.1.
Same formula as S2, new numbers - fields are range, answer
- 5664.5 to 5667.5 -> 10.7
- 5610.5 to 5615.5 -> 10.3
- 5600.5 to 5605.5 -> 9.53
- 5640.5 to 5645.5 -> 9.5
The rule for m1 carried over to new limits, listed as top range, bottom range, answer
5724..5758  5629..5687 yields 1.00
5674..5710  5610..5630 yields 1.01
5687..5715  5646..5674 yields 0.96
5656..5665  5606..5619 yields 1.00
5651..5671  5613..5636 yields 1.00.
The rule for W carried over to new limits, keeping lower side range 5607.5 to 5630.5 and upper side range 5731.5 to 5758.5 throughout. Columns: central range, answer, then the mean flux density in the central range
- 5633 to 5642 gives -0.088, 10.5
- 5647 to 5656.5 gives -0.023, 9.93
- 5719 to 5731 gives 0.000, 9.98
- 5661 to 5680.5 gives -0.036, 10.1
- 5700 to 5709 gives 0.027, 9.67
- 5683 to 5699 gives 0.025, 9.64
